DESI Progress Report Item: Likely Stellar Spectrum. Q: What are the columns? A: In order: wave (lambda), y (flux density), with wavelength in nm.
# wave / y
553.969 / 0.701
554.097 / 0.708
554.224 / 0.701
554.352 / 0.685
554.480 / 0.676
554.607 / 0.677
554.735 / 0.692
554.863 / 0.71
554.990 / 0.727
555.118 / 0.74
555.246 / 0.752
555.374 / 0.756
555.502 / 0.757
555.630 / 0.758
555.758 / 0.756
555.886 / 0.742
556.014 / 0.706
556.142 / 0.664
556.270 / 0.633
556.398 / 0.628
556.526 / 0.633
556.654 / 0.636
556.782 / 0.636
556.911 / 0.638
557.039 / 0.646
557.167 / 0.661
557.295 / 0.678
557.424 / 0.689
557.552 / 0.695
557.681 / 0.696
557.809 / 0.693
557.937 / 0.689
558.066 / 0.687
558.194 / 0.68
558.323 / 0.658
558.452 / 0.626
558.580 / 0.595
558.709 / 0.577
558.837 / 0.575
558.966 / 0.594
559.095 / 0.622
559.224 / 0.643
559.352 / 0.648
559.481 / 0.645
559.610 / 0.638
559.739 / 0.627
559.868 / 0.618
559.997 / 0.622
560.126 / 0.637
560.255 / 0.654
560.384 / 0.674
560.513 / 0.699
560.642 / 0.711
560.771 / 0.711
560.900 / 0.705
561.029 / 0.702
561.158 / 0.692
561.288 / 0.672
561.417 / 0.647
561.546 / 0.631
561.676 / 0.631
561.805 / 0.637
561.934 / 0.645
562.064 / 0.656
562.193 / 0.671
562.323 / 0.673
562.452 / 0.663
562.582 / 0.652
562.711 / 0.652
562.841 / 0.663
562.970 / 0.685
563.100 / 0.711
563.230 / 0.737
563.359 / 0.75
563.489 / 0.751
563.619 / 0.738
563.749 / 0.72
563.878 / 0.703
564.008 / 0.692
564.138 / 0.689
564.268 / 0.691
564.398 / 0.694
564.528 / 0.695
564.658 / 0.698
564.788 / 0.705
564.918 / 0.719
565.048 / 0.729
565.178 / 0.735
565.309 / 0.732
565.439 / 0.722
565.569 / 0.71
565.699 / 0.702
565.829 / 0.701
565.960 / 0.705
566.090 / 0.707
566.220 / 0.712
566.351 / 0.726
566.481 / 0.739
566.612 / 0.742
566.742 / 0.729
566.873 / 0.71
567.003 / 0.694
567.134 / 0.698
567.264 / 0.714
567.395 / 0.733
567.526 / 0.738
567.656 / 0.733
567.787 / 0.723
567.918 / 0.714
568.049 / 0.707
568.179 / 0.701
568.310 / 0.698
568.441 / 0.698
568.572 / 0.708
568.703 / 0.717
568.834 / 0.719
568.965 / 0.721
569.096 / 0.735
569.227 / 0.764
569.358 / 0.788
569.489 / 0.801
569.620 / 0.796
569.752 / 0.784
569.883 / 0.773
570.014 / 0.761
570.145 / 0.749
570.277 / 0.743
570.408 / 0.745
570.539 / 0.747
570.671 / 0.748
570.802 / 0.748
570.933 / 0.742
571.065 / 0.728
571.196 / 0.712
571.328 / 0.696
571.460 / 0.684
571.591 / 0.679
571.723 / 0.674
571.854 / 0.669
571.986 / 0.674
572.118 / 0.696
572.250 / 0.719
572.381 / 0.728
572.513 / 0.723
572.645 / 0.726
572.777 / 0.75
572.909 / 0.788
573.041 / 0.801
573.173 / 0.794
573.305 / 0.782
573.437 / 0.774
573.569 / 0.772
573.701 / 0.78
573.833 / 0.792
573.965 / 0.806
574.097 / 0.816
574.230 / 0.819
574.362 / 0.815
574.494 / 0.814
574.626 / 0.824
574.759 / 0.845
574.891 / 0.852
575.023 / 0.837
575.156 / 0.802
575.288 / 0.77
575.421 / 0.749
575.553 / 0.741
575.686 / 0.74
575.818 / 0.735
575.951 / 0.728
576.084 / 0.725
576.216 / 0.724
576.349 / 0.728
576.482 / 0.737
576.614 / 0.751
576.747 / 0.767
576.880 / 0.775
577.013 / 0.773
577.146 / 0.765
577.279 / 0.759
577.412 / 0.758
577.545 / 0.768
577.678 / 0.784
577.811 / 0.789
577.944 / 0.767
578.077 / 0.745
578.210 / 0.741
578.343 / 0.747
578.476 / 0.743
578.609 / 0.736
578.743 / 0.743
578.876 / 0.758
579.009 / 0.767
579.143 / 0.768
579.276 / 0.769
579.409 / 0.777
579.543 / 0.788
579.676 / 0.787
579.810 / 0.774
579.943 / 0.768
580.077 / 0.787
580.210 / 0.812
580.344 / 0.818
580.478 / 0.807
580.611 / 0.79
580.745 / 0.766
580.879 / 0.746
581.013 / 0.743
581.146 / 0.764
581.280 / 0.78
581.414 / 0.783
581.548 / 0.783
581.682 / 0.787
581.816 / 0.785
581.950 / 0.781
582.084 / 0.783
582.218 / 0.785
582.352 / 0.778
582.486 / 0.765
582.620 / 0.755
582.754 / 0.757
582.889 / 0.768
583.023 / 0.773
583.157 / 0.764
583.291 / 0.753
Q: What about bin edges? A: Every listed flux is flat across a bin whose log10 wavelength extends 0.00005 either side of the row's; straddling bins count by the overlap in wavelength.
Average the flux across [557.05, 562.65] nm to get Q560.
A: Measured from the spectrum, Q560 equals 0.656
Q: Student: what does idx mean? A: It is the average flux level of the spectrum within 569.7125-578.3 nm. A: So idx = 0.757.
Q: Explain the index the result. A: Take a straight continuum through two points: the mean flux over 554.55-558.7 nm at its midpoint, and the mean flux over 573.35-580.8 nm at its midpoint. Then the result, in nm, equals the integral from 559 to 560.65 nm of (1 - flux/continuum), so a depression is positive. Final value 0.12 nm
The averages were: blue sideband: 0.684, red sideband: 0.775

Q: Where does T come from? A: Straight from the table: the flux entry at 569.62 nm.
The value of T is 0.796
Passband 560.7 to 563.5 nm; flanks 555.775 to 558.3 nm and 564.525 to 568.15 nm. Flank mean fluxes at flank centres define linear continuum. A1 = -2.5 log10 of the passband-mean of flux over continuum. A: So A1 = 0.03 mag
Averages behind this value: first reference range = 0.671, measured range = 0.678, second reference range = 0.717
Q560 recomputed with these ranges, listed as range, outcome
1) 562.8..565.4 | 0.712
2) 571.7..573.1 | 0.724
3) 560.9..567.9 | 0.7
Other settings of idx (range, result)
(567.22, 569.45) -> 0.725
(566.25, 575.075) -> 0.747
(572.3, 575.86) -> 0.784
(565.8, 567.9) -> 0.719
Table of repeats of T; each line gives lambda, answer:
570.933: 0.742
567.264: 0.714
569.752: 0.784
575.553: 0.741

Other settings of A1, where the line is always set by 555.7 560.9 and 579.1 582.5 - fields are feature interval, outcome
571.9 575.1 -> -0.06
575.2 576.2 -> 0.01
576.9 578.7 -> 0.01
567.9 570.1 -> -0.04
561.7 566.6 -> -0.02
